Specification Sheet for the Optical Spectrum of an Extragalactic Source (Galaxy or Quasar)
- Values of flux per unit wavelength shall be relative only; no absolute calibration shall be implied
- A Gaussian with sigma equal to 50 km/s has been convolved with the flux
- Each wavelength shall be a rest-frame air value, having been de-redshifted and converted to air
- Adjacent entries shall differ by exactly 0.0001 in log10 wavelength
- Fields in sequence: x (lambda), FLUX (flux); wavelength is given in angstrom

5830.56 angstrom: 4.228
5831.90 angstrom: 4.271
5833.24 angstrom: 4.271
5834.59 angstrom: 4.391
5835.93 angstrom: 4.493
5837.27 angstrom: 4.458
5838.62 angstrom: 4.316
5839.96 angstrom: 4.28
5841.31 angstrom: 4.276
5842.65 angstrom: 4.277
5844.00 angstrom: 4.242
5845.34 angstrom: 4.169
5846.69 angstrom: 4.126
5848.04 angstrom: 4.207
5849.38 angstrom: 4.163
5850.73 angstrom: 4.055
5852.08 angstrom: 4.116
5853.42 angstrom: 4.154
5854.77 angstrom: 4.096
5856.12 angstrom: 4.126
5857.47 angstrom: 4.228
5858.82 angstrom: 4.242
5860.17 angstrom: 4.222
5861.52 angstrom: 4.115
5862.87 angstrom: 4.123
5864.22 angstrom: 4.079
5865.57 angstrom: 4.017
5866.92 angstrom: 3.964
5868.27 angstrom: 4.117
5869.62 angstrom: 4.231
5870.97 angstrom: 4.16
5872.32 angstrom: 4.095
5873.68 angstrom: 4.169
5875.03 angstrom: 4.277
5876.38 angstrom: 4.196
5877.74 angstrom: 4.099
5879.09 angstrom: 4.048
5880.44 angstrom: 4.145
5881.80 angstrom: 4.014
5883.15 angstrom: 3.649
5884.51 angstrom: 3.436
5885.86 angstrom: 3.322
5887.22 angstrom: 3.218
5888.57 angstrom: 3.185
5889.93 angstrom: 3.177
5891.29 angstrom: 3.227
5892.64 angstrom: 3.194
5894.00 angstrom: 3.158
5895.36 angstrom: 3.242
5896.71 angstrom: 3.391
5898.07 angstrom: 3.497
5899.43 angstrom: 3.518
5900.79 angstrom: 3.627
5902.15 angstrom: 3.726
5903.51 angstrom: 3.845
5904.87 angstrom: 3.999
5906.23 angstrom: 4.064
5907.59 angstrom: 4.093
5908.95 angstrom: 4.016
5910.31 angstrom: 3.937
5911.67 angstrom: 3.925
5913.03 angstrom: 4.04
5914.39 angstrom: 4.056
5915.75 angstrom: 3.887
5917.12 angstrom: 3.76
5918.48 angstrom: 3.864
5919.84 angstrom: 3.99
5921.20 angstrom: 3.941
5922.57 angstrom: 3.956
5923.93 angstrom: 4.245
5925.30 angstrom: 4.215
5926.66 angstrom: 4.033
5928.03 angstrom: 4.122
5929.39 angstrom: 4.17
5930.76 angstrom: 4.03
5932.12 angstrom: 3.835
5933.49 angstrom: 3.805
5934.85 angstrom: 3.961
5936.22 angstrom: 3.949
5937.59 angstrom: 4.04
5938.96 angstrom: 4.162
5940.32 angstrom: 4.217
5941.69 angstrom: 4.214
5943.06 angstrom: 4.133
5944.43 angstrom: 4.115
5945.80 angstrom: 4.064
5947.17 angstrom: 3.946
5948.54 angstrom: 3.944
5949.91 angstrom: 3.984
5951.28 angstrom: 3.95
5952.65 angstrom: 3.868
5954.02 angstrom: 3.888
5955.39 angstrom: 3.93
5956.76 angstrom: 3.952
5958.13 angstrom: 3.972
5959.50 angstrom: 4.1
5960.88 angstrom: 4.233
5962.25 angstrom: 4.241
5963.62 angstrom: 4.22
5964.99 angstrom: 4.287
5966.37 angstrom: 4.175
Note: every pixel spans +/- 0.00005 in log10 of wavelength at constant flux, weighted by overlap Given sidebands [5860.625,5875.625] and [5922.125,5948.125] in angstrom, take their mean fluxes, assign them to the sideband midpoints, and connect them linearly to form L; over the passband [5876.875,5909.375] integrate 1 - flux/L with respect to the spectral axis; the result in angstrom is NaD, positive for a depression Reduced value 3.81 angstrom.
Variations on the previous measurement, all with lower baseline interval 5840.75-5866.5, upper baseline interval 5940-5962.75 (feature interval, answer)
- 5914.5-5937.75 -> 0.46 angstrom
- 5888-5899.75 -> 2.36 angstrom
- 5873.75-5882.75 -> 0.02 angstrom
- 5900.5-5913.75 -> 0.51 angstrom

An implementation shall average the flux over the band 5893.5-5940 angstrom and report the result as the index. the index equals 3.89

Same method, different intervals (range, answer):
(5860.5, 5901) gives 3.76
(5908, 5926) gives 3.99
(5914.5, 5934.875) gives 3.99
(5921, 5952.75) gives 4.04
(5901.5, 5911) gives 3.96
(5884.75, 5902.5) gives 3.34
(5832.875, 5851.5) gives 4.26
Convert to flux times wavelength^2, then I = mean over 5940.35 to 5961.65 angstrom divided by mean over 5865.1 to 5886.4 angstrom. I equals 1.03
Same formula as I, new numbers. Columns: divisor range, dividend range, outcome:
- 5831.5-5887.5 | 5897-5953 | 0.99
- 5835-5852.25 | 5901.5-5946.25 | 0.97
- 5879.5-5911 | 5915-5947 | 1.13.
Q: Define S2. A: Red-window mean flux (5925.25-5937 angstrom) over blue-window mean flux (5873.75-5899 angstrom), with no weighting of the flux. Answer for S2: 1.11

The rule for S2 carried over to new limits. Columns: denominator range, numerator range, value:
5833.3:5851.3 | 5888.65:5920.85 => 0.87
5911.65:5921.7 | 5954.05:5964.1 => 1.04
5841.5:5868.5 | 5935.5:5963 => 0.98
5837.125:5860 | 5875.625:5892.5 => 0.86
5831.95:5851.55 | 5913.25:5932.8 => 0.94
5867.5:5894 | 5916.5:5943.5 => 1.07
